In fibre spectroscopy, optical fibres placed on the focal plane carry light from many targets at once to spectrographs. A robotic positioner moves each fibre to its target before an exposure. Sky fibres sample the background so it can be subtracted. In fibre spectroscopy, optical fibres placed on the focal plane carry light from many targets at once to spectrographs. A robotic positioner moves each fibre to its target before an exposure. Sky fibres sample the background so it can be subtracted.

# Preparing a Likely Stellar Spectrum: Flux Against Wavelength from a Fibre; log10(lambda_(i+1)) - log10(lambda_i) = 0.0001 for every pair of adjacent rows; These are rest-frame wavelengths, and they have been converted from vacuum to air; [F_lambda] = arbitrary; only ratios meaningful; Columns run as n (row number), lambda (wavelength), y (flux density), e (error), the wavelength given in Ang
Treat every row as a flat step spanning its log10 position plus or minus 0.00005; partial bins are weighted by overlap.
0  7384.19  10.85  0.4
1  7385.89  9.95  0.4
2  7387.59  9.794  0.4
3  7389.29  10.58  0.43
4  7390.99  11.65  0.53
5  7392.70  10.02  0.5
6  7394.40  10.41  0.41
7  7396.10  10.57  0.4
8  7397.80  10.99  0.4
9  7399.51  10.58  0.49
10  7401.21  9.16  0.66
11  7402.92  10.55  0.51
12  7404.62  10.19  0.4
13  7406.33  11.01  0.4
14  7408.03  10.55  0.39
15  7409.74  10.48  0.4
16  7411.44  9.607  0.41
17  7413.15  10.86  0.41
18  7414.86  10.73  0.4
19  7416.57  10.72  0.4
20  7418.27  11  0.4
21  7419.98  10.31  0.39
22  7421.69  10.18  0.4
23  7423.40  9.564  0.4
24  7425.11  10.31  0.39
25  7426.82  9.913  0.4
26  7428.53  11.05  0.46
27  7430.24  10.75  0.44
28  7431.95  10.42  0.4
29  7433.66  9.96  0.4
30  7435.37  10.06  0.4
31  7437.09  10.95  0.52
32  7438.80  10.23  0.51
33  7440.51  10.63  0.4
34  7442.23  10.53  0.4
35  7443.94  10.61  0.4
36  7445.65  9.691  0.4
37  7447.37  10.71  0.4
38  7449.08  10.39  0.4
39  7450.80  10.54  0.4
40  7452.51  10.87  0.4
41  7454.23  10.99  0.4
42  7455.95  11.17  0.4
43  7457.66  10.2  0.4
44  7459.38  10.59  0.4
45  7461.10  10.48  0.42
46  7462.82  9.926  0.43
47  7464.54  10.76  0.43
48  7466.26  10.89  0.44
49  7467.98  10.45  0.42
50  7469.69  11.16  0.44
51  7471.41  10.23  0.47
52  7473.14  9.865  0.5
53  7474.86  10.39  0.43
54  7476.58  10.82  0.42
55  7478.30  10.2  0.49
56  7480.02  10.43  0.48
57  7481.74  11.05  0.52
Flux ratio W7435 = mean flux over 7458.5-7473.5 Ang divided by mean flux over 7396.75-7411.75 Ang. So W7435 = 1.0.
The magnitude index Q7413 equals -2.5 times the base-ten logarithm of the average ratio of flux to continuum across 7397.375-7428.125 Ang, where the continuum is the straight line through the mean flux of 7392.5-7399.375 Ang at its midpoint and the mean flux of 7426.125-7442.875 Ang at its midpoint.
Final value 0.01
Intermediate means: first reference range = 10.6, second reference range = 10.5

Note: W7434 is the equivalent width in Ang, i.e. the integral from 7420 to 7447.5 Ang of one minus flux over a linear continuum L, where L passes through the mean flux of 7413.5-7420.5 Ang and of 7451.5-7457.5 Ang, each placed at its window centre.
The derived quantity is 1.2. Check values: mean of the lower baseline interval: 10.7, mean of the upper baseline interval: 10.9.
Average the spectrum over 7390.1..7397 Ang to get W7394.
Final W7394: 10.7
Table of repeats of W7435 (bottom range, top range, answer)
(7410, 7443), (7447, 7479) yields 1.01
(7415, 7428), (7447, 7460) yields 1.03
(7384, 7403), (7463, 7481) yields 1.01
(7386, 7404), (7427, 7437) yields 1.00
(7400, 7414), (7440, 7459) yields 1.03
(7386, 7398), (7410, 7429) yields 0.99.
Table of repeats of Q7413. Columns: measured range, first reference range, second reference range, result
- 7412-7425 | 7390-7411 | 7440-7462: 0.01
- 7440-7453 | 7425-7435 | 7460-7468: 0.00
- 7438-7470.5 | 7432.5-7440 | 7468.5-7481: -0.02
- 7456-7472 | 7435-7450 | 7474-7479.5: -0.01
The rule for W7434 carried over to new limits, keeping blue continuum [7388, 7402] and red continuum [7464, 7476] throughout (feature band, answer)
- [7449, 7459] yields -0.2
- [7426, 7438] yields 0.1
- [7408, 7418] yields 0.0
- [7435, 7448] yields 0.1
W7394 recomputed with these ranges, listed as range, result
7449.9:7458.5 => 10.8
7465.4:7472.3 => 10.7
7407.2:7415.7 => 10.4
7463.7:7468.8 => 10.7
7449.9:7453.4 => 10.7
